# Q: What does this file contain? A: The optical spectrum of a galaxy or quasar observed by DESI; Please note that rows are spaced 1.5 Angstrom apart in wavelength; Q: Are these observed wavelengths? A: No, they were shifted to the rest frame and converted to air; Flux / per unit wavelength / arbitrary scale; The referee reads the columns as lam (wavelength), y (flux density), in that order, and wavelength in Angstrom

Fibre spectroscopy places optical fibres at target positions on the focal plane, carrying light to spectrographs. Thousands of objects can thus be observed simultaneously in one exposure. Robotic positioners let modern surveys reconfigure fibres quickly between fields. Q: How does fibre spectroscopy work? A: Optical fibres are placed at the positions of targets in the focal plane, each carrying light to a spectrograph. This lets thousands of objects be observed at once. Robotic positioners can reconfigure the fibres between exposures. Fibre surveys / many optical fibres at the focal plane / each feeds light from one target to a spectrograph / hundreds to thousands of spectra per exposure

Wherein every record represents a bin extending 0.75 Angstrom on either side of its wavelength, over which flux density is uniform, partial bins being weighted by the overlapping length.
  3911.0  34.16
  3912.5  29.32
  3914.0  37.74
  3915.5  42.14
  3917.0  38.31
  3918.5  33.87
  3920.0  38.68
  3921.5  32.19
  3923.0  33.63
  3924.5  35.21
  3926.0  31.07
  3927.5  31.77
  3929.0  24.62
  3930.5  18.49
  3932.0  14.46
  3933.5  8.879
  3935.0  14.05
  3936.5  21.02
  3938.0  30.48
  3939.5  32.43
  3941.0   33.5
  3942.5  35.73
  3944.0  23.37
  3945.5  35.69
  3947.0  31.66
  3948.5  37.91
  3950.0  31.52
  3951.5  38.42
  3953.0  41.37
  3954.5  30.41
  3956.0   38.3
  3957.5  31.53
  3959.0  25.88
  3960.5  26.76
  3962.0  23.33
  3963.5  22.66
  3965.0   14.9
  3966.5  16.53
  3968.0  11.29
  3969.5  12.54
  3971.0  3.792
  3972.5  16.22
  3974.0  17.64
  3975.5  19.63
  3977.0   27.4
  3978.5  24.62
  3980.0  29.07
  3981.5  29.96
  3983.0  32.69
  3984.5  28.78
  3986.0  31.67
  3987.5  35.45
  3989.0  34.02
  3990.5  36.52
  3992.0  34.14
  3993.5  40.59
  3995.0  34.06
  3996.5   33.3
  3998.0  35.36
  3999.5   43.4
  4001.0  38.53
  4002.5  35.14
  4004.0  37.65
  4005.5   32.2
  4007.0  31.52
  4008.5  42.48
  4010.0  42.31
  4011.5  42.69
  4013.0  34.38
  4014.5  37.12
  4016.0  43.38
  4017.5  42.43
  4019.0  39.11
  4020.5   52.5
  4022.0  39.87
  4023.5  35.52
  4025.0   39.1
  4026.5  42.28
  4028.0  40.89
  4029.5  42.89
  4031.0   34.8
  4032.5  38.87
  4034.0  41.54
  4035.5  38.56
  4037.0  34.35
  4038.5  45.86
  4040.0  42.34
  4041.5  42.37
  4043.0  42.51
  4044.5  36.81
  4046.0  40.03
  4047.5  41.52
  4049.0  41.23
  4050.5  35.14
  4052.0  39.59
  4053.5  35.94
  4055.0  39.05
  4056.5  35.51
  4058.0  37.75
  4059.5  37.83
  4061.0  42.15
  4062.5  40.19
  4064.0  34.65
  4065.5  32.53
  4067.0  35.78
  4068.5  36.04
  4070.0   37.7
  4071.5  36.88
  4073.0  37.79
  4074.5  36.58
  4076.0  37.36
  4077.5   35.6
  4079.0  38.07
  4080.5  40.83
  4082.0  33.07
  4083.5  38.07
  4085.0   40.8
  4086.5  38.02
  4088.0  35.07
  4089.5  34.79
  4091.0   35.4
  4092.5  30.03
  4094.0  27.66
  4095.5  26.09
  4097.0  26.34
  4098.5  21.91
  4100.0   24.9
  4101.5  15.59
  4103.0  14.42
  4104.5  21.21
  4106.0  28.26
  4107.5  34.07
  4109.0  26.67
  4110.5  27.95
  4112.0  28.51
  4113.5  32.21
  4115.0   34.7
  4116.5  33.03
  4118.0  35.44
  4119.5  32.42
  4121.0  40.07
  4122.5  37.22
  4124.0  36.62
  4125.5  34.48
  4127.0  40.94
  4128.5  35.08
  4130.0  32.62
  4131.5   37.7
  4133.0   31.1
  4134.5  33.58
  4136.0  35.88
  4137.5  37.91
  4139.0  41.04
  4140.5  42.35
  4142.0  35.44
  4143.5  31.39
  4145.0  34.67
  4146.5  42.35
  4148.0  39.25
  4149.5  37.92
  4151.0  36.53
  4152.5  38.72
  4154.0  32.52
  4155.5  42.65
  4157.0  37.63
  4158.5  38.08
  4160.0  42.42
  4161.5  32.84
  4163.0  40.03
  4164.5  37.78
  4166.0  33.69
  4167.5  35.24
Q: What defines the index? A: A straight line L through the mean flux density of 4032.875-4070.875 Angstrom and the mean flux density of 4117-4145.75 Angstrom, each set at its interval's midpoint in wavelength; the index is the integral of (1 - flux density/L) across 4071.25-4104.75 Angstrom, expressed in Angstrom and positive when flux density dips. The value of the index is 5.3 Angstrom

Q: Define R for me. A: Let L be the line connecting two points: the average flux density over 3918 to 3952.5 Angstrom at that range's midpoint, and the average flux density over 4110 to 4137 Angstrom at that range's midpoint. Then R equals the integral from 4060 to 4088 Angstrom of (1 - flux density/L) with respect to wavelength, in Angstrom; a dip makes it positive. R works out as -3.5 Angstrom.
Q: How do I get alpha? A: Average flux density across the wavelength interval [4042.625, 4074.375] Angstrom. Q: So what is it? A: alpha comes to 37.9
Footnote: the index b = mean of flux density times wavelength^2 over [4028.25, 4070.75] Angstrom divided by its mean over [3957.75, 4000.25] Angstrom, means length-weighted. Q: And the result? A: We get 1.51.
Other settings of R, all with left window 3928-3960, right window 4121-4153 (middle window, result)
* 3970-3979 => 3.6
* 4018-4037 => -4.8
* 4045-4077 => -3.9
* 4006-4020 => -3.6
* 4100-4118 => 4.3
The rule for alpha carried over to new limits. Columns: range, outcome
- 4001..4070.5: 39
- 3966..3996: 26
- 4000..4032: 39.4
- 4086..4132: 30.9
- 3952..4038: 32.8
